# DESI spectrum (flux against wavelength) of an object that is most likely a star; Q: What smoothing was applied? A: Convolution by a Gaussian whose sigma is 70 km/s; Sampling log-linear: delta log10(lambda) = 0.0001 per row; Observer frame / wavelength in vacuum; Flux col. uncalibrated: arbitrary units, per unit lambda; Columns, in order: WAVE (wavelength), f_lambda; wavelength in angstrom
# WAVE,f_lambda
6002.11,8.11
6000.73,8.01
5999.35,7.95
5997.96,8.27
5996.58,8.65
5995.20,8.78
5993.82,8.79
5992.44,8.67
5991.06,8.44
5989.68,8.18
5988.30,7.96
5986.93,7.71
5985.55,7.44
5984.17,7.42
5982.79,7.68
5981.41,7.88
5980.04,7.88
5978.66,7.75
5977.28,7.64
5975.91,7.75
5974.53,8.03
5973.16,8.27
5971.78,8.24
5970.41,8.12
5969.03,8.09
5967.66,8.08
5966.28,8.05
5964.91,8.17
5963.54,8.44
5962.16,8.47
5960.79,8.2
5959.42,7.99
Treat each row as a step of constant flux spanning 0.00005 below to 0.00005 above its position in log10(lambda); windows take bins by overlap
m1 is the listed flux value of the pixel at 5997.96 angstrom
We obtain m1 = 8.27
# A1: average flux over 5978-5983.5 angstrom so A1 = 7.8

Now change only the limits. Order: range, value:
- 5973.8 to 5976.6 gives 7.92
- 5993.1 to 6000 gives 8.48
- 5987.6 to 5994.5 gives 8.41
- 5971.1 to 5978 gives 7.98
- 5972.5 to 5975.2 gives 8.17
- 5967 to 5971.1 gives 8.1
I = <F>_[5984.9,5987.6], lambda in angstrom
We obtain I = 7.57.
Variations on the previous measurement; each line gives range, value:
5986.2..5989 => 7.85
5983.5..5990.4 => 7.75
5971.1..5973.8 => 8.24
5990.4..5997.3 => 8.67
